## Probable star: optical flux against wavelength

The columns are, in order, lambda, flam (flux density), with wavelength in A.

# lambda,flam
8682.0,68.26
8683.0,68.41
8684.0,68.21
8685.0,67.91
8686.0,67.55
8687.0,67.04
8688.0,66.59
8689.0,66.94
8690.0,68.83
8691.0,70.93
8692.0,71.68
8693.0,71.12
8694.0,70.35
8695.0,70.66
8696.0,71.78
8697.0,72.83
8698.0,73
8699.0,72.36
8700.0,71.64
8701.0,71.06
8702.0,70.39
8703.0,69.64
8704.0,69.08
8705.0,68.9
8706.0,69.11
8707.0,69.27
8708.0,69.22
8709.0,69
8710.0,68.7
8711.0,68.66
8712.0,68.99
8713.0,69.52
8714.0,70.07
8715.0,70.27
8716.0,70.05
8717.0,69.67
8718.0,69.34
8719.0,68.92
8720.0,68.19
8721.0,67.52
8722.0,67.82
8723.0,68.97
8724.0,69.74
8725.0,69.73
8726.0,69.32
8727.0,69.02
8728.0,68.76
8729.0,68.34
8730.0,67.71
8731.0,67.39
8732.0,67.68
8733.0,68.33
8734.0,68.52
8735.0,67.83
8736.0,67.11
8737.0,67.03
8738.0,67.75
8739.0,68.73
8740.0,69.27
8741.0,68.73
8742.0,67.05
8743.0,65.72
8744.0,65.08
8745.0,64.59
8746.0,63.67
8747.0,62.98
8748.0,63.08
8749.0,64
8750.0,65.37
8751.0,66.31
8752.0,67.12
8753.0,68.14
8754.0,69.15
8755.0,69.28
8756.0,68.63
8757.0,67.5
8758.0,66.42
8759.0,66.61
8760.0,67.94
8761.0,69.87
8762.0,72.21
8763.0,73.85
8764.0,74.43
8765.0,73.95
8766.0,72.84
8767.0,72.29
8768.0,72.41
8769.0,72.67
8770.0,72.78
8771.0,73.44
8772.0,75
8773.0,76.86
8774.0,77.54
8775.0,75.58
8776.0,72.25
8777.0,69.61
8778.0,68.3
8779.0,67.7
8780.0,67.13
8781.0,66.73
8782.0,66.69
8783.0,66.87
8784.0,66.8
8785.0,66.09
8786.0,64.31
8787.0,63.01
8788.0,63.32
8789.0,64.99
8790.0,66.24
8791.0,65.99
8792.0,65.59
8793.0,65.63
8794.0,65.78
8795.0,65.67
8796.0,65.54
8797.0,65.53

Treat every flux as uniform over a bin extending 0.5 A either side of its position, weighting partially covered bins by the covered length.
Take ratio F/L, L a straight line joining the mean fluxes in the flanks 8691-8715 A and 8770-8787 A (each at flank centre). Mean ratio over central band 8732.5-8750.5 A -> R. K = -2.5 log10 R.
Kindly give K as 0.06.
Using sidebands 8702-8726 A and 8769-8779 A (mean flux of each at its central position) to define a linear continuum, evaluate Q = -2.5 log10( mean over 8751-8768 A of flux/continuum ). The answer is 0.034 mag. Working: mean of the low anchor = 69.2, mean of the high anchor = 73.2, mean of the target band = 70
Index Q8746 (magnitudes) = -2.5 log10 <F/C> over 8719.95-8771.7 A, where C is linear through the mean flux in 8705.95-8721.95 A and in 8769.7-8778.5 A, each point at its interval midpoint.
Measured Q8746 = 0.045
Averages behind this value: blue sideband 69.1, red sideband 73.5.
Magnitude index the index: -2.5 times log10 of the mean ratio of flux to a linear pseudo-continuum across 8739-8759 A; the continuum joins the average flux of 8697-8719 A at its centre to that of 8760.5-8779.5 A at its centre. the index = 0.08 mag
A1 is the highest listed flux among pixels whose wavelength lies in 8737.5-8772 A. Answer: 75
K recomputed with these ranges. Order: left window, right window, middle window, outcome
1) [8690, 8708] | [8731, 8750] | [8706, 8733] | -0.004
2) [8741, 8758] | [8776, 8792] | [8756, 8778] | -0.090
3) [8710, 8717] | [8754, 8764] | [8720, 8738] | 0.019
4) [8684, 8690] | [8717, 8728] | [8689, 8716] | -0.034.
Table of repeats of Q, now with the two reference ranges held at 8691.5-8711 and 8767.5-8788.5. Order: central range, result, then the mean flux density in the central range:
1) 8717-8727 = 0.02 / 68.9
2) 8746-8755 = 0.07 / 65.8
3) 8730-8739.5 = 0.04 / 67.8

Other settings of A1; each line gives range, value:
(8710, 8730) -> 70.27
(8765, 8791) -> 77.54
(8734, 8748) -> 69.27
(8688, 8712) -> 73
